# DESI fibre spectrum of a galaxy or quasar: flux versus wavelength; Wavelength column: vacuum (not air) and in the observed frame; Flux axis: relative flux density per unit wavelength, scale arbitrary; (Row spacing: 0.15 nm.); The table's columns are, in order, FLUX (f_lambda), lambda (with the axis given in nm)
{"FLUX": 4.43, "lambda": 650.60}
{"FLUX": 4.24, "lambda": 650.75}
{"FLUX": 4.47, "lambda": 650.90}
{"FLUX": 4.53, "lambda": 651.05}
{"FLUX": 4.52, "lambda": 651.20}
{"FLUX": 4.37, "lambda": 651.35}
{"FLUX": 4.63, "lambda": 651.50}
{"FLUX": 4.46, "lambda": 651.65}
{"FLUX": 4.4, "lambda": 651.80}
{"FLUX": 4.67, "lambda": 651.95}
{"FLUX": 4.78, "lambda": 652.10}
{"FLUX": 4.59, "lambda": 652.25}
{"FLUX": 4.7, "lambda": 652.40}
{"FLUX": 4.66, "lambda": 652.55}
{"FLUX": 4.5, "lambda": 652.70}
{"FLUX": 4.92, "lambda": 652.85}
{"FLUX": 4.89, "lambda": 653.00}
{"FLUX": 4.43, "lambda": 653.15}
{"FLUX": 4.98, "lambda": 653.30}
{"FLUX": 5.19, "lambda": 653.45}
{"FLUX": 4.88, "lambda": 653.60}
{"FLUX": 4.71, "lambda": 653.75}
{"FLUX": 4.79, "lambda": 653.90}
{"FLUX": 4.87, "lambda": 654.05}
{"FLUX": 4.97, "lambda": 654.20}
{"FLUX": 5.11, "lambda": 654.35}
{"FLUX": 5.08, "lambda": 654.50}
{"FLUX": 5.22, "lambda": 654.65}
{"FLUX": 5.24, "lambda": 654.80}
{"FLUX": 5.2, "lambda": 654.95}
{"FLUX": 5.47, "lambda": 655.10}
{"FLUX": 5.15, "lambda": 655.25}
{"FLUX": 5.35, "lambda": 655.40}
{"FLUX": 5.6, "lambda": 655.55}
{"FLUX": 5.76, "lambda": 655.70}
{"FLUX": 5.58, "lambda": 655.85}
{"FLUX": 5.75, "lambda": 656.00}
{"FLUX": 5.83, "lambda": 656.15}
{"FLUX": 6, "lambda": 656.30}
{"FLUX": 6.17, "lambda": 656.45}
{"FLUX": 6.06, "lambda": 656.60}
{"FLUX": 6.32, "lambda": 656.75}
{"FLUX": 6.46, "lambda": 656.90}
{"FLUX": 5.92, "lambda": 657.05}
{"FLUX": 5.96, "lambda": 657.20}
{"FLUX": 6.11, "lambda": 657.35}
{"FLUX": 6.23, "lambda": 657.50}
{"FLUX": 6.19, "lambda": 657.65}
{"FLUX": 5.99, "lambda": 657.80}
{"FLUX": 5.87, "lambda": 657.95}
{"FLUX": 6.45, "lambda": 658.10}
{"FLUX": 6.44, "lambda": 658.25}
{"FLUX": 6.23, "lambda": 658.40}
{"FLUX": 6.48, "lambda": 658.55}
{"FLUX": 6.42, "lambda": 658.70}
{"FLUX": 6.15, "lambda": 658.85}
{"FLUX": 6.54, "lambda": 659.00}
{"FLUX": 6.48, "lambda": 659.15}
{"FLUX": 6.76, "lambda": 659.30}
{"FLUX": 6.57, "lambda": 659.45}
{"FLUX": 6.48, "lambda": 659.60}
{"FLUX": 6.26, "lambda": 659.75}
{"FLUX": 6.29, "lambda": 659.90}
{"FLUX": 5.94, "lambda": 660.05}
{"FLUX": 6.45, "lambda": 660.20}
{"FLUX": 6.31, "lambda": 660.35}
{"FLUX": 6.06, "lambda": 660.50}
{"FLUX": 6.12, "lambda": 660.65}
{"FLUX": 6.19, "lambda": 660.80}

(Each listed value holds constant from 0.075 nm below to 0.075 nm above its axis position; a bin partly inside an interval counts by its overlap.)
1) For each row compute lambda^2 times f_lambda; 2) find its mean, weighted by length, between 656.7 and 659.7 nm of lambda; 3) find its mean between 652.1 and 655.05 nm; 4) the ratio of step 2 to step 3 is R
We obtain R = 1.3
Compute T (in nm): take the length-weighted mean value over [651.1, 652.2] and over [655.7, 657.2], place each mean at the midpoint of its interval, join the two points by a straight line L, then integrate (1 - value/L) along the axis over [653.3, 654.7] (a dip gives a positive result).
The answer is 0.07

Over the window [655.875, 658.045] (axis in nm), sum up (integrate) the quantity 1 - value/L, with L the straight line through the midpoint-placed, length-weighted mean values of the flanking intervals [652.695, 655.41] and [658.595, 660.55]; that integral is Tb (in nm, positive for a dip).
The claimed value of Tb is -0.127 nm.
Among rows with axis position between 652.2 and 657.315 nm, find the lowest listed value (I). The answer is 4.43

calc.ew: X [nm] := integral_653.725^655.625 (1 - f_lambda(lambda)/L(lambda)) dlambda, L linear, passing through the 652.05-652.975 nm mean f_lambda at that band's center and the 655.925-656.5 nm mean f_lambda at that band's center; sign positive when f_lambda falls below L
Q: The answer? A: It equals 0.10 nm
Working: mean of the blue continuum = 4.7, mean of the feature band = 5.15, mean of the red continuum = 5.93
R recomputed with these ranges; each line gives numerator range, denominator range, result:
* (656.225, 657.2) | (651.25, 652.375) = 1.37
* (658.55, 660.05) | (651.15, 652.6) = 1.43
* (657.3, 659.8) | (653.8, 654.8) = 1.28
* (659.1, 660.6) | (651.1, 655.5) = 1.33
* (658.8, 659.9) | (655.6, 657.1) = 1.09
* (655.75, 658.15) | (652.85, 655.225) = 1.22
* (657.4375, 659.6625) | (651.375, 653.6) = 1.38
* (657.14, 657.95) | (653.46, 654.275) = 1.26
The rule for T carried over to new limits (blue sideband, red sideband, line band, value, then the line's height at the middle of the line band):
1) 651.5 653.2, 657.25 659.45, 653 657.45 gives 0.00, 5.44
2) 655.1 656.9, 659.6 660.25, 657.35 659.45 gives -0.09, 6.08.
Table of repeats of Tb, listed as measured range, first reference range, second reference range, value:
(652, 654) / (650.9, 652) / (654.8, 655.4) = 0.03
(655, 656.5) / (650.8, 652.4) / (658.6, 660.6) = -0.04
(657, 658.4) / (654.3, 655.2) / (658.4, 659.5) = -0.01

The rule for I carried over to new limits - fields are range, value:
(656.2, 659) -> 5.87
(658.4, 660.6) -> 5.94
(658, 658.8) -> 6.23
